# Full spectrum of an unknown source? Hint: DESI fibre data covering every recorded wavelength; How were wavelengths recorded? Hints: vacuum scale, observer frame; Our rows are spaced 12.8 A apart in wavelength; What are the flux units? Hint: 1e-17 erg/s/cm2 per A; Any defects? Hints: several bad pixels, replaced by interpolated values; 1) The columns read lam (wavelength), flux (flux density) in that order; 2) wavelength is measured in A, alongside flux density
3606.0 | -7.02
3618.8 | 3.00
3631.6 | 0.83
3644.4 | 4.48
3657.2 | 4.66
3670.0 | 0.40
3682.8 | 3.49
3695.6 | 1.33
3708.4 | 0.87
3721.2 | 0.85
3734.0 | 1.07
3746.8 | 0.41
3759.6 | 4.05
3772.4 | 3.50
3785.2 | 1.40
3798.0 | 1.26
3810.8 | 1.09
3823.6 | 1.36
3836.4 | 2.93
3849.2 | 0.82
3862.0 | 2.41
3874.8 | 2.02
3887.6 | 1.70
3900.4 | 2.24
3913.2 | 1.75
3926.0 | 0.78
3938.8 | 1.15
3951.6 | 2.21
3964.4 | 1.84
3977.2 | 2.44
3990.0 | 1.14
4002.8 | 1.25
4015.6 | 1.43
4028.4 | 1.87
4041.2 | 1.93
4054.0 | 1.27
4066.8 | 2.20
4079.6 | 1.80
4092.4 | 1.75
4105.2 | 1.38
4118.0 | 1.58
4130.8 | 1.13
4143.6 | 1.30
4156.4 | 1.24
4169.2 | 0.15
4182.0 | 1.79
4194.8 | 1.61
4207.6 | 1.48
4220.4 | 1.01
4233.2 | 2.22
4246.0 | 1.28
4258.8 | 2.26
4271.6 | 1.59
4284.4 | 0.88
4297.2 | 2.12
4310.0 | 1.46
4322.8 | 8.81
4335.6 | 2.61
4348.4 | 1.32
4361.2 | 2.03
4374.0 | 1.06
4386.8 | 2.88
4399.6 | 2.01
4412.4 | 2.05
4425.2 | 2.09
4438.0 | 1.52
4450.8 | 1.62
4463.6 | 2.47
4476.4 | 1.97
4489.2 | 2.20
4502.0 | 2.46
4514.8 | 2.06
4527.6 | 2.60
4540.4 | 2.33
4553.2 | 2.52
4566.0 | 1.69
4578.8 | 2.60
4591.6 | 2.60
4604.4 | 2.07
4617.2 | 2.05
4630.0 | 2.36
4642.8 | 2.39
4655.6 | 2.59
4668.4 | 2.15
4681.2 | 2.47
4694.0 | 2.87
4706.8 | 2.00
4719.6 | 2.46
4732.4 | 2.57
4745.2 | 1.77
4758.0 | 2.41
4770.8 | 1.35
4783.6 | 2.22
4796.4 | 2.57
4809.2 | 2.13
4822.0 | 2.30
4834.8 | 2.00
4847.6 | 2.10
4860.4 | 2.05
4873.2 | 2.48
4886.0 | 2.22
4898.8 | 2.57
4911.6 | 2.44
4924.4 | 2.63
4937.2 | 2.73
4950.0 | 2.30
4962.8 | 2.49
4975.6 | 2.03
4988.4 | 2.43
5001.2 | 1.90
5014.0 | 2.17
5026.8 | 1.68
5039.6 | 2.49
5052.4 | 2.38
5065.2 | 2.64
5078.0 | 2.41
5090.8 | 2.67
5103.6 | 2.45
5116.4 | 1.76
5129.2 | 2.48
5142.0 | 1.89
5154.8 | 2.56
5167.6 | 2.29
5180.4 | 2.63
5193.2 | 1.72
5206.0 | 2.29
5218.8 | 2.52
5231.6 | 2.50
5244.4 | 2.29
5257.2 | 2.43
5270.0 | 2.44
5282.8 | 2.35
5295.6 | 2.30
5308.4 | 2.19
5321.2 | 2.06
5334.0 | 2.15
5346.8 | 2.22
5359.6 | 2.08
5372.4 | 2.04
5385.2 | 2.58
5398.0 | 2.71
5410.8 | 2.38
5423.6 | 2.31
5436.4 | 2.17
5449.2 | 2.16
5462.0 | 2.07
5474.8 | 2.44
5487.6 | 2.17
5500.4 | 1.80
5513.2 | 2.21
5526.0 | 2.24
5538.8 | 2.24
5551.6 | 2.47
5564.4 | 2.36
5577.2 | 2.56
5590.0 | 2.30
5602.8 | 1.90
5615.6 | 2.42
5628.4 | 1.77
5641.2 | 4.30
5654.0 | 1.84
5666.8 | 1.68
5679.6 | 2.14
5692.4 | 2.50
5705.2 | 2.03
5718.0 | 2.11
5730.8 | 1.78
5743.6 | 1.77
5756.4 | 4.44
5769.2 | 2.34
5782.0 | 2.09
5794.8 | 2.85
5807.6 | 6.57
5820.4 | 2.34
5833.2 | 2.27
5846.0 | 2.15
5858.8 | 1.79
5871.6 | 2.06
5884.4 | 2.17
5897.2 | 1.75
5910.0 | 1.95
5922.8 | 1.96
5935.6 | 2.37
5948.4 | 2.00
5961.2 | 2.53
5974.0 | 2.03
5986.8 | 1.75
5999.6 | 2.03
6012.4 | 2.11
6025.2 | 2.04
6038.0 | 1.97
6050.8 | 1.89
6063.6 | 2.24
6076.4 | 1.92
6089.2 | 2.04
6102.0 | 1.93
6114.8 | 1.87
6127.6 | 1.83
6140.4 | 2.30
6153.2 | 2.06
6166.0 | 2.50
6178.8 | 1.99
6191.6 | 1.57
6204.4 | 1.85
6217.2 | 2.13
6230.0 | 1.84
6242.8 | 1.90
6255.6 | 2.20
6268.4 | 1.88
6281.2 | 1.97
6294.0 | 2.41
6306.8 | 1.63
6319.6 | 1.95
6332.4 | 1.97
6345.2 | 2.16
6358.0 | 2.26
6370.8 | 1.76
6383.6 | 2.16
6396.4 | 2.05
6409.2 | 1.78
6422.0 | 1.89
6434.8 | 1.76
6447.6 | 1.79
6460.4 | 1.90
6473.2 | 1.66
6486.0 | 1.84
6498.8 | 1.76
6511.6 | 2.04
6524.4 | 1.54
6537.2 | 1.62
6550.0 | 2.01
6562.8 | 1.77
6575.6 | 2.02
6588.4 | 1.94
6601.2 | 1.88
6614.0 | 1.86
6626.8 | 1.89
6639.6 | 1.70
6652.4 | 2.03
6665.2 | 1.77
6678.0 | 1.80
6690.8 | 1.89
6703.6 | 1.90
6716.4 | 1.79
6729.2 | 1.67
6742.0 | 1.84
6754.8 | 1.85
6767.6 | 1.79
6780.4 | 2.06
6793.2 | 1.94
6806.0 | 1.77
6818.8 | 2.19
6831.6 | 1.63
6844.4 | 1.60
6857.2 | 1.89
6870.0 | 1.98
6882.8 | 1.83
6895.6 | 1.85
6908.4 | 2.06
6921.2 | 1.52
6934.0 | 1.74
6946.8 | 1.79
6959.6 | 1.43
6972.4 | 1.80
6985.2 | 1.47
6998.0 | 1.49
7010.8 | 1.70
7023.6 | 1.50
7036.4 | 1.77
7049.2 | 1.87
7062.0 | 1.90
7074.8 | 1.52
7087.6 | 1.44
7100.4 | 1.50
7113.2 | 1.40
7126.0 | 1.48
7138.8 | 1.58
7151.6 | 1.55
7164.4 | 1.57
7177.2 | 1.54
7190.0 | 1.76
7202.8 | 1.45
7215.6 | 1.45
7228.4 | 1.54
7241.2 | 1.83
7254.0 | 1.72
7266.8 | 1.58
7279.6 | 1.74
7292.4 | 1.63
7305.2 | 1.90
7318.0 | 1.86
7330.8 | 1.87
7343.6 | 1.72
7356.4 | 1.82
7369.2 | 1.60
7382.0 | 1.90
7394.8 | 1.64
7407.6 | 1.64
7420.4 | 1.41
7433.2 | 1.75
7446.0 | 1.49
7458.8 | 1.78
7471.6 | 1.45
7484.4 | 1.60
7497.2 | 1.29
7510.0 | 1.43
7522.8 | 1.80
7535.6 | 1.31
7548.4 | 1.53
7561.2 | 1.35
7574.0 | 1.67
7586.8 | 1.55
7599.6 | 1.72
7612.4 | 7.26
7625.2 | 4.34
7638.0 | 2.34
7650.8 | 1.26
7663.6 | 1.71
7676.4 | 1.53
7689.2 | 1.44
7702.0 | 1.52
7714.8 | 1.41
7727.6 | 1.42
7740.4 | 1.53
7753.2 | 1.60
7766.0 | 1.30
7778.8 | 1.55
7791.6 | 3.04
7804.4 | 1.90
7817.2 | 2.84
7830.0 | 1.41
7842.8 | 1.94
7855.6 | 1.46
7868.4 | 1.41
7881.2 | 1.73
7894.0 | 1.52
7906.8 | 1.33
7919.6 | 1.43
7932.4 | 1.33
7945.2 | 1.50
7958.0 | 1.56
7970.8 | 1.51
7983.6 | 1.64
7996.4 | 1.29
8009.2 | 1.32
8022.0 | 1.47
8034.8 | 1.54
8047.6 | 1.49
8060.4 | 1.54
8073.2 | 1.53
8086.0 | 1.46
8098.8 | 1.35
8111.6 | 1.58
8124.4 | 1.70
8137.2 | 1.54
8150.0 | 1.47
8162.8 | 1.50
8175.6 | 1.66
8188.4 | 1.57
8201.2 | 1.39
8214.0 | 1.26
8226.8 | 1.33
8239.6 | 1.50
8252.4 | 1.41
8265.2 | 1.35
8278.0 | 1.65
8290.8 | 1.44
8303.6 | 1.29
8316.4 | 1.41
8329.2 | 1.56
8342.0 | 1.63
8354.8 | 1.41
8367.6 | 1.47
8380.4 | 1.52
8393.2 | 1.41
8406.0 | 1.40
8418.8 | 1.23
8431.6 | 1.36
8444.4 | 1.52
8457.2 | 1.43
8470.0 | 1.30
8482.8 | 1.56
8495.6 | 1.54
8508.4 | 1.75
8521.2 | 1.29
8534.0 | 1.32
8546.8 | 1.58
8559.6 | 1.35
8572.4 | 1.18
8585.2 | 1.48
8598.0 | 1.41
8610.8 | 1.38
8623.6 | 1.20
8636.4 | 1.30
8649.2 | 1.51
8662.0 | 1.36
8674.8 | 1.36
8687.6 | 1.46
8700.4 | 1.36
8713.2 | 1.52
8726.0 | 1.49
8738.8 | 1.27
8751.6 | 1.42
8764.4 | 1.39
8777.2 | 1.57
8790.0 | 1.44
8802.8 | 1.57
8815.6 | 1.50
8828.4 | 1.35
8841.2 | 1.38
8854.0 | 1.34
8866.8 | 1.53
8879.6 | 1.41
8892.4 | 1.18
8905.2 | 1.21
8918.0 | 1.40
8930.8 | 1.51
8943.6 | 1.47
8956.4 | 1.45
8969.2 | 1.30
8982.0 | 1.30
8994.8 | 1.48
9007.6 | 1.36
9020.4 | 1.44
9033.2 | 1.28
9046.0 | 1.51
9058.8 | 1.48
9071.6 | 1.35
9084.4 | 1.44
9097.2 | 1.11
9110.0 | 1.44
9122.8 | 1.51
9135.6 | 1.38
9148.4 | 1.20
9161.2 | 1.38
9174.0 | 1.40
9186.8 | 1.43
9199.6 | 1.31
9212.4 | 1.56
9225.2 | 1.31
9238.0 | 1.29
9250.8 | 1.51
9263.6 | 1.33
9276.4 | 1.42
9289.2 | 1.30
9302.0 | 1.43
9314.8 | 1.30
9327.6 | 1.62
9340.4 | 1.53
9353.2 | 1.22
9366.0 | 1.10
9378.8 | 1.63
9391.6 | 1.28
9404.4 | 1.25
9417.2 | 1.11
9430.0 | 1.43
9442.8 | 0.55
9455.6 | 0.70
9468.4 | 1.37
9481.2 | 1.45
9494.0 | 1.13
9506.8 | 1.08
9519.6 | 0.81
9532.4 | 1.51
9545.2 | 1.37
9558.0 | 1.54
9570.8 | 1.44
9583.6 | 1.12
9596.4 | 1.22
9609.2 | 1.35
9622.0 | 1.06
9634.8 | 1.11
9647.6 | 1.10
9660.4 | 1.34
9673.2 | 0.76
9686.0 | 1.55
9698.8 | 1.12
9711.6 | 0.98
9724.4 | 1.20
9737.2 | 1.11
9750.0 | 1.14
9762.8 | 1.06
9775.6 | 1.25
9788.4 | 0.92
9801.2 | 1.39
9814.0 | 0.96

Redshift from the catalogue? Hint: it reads 0.160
